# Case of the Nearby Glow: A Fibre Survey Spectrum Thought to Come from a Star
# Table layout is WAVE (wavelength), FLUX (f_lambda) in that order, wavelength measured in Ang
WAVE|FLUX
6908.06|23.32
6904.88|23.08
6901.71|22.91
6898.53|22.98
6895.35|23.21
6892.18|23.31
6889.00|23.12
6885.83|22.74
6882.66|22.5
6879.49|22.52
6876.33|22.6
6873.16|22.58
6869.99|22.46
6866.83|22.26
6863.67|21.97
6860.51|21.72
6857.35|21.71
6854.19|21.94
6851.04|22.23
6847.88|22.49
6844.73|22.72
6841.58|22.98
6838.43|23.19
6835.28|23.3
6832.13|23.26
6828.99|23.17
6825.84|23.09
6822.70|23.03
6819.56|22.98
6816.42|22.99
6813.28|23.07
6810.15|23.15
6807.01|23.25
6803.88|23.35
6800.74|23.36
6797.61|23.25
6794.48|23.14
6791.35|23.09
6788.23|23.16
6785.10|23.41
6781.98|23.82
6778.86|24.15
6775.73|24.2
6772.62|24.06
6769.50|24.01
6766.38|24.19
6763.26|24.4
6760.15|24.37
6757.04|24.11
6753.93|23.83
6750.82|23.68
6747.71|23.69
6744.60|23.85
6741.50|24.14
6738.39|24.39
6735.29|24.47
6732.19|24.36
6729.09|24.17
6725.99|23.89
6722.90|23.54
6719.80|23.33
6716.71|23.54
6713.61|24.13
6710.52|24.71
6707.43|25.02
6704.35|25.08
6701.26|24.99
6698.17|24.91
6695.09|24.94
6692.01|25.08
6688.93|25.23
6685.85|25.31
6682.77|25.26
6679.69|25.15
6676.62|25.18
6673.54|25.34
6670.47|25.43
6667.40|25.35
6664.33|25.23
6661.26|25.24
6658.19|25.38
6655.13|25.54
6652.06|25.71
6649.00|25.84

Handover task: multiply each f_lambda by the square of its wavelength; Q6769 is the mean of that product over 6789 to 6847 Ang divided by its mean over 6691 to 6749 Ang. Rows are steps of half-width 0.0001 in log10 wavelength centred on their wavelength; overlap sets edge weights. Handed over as 1.0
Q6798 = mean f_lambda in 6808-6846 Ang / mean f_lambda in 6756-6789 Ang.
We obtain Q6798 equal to 1.0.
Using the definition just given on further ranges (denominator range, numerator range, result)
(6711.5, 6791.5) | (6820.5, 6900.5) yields 0.95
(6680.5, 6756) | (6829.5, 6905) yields 0.93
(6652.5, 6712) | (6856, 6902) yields 0.90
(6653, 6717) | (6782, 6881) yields 0.91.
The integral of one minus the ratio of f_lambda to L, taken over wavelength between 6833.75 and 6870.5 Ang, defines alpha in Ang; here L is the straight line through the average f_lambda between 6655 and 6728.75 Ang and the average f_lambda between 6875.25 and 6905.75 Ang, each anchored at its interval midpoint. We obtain 1.37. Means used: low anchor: 24.8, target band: 22.4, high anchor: 22.9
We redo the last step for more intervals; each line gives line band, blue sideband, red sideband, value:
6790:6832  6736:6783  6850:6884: 0.06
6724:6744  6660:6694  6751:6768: 0.23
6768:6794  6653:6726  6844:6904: 0.01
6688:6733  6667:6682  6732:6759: 0.38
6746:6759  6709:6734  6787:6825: -0.10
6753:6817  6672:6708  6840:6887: -0.08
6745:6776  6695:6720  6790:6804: -0.37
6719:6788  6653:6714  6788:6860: 0.13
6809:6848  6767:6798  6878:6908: 0.53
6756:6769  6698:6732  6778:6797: -0.29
